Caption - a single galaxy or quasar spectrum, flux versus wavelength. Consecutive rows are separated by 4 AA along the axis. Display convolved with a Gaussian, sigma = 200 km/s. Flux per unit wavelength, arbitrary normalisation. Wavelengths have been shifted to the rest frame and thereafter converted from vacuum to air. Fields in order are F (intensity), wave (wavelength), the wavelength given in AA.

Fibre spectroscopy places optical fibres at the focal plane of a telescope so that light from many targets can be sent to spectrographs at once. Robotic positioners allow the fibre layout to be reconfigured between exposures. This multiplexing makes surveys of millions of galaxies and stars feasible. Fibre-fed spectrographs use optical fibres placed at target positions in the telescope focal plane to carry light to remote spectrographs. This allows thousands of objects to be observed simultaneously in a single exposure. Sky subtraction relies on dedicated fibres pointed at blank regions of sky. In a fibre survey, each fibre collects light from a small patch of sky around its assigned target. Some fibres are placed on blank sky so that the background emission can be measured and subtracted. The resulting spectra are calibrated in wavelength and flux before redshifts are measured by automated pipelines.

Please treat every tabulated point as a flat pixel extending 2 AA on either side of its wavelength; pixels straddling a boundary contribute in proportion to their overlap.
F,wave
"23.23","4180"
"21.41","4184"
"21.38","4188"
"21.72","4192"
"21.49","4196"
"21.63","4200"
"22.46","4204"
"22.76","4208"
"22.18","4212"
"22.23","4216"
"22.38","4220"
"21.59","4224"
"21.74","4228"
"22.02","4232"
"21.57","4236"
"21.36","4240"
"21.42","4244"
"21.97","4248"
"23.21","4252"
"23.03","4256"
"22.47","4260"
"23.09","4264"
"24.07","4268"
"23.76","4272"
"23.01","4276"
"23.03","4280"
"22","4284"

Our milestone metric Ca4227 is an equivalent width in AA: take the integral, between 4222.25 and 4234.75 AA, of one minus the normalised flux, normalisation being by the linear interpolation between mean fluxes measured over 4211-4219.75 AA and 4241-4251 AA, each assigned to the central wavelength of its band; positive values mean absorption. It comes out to 0.2 AA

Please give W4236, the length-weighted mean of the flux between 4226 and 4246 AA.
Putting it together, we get 21.6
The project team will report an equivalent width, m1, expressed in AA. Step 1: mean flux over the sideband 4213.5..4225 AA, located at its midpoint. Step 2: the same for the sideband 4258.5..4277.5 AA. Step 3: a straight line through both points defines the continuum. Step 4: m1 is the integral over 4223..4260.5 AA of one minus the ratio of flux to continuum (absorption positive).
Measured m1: 1.0 AA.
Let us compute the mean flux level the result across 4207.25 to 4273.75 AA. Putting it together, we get 22.4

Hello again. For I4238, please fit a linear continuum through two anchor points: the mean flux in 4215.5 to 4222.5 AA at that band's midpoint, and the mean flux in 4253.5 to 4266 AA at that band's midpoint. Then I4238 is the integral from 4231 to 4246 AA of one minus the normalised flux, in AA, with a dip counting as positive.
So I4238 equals 0.66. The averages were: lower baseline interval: 22.3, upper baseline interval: 22.9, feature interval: 21.6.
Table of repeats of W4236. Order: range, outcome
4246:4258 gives 22.7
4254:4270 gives 23.2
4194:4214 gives 22.1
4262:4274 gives 23.6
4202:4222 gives 22.4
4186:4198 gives 21.5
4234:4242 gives 21.5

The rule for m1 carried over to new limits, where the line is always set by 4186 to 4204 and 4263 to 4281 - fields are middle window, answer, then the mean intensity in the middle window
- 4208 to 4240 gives 0.5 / 22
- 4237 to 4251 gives 0.7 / 21.7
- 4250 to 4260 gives 0.0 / 23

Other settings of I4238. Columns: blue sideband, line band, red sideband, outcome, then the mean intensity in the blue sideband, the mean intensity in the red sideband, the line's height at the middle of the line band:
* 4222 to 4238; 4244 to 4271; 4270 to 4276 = 0.0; 21.7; 23.5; 22.9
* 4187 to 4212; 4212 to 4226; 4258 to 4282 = 0.1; 21.9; 23.2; 22.3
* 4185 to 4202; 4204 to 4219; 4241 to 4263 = -0.4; 21.5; 22.4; 21.8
